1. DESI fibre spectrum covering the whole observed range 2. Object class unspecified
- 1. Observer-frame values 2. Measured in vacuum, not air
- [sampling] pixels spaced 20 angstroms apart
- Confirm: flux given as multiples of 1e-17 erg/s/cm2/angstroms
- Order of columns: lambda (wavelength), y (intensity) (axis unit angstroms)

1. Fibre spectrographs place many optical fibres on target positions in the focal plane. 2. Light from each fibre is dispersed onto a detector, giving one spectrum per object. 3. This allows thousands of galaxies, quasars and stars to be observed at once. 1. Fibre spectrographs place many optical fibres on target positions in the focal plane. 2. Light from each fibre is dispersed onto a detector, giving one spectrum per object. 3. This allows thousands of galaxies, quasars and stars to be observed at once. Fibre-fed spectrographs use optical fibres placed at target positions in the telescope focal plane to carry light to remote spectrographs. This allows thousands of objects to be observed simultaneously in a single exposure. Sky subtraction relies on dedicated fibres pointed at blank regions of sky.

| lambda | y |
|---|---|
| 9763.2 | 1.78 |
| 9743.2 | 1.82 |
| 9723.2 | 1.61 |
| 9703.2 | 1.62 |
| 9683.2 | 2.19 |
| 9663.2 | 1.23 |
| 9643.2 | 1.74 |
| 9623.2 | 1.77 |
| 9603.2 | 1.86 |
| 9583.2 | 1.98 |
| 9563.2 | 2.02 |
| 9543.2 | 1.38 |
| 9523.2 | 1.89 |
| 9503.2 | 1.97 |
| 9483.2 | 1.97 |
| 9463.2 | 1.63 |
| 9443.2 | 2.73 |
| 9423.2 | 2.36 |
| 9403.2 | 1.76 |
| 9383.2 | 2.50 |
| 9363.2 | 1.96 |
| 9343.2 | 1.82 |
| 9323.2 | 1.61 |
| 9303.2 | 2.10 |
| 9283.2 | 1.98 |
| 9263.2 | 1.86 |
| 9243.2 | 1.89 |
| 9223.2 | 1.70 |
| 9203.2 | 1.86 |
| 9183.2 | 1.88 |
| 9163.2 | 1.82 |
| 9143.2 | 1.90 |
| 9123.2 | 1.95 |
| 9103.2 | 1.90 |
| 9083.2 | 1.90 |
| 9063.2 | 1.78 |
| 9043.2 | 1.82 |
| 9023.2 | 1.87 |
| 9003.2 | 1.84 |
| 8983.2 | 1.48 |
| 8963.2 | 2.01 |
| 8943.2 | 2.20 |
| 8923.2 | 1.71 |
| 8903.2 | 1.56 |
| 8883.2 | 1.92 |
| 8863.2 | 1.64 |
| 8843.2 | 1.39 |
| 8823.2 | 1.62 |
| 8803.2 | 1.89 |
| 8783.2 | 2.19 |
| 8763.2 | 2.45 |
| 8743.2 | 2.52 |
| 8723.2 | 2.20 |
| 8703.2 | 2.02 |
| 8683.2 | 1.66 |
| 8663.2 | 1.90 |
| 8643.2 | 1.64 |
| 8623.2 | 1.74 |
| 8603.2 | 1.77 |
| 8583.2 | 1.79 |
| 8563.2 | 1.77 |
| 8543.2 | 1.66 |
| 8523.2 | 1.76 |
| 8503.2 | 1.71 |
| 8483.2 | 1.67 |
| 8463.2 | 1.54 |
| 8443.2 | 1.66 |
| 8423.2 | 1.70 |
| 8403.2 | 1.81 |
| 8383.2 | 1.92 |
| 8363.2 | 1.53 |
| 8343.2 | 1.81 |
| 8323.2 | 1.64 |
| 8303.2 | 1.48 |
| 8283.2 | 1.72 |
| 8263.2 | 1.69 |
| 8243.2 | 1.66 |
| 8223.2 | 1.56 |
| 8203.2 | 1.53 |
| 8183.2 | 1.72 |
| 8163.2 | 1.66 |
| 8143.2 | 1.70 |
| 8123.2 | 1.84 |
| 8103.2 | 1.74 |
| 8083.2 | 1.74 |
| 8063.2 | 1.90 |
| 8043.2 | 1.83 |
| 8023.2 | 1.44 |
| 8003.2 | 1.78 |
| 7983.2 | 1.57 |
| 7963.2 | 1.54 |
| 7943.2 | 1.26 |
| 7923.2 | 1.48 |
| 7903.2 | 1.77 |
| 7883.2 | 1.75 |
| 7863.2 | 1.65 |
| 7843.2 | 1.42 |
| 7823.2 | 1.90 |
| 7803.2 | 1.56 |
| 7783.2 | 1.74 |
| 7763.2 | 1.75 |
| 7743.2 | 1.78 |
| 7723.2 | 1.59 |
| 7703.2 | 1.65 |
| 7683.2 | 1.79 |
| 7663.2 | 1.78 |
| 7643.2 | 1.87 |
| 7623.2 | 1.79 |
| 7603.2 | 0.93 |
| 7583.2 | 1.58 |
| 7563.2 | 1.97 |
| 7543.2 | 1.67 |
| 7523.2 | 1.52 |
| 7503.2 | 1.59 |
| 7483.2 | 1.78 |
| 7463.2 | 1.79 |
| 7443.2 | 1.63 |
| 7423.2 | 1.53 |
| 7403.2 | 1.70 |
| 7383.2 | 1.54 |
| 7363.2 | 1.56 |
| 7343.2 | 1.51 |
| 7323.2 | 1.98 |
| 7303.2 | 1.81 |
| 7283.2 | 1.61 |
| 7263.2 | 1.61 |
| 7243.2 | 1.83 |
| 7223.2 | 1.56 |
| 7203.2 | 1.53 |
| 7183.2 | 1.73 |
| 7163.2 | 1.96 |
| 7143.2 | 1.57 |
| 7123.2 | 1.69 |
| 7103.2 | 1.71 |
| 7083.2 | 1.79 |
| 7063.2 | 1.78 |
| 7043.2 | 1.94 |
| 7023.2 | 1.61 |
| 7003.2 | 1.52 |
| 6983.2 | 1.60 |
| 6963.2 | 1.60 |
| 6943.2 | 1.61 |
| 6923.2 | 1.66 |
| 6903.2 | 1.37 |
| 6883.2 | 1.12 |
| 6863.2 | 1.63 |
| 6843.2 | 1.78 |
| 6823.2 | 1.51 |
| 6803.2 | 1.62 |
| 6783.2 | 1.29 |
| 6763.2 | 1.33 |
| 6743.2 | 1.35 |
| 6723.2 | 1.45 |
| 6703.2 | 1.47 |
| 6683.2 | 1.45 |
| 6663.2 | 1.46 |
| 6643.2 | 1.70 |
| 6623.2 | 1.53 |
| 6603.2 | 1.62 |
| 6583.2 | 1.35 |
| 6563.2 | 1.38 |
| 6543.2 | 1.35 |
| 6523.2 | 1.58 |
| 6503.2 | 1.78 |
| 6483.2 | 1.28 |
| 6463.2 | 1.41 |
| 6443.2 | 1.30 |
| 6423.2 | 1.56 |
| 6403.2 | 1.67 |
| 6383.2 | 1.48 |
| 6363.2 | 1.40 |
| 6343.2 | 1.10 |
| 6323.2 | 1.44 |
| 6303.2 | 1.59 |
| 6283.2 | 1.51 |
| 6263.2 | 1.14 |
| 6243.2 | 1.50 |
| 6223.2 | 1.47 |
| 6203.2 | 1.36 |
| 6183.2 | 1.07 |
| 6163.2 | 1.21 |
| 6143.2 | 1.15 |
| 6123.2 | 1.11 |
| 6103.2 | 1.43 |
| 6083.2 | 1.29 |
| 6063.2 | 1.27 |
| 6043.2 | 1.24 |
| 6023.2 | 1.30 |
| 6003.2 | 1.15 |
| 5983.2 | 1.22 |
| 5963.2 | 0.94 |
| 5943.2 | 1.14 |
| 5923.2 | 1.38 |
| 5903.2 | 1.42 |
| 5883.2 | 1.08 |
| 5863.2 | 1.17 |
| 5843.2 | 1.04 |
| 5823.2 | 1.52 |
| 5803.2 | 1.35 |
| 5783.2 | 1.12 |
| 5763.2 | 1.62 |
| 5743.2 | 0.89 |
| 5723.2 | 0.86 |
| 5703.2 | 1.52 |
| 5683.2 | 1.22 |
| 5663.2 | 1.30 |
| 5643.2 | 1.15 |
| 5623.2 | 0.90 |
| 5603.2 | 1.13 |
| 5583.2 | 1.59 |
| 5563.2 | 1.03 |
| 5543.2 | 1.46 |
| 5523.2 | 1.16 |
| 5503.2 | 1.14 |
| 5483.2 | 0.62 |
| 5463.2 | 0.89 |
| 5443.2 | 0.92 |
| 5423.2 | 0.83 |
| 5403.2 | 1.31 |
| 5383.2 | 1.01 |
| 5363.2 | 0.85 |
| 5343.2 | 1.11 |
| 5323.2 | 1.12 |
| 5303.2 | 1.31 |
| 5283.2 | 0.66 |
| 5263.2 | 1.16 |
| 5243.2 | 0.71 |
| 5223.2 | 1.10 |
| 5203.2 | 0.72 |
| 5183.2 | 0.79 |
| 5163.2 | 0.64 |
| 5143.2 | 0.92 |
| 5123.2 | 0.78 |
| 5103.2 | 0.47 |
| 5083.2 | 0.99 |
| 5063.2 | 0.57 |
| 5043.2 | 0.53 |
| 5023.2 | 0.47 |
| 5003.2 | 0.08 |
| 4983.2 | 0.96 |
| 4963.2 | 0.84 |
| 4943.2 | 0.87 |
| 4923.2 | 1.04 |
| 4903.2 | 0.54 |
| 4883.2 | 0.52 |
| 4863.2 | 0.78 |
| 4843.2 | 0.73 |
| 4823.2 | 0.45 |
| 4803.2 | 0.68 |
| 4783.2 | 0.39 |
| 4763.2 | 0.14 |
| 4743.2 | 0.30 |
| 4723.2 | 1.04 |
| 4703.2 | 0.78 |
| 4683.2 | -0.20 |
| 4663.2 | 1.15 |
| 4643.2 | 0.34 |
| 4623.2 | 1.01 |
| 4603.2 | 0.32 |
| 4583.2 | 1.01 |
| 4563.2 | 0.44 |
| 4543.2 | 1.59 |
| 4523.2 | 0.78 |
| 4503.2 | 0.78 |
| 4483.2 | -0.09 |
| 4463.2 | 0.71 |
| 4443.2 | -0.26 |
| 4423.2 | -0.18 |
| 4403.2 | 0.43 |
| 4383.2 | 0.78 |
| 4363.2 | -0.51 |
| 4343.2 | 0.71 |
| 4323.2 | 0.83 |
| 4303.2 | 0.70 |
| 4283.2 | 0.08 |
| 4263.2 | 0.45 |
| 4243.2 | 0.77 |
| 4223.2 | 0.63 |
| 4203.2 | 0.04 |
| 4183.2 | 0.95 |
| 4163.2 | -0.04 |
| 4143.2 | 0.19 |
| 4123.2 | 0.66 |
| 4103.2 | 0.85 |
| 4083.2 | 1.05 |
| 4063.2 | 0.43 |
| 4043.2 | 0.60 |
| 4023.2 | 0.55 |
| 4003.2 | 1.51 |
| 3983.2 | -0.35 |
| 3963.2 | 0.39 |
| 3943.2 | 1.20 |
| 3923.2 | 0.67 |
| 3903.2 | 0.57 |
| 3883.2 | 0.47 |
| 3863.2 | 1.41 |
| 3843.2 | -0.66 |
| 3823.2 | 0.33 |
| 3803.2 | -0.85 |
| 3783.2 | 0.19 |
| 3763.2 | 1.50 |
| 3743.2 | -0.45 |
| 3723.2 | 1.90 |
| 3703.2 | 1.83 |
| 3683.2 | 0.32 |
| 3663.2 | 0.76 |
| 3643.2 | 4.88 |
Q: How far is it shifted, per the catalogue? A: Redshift 0.33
